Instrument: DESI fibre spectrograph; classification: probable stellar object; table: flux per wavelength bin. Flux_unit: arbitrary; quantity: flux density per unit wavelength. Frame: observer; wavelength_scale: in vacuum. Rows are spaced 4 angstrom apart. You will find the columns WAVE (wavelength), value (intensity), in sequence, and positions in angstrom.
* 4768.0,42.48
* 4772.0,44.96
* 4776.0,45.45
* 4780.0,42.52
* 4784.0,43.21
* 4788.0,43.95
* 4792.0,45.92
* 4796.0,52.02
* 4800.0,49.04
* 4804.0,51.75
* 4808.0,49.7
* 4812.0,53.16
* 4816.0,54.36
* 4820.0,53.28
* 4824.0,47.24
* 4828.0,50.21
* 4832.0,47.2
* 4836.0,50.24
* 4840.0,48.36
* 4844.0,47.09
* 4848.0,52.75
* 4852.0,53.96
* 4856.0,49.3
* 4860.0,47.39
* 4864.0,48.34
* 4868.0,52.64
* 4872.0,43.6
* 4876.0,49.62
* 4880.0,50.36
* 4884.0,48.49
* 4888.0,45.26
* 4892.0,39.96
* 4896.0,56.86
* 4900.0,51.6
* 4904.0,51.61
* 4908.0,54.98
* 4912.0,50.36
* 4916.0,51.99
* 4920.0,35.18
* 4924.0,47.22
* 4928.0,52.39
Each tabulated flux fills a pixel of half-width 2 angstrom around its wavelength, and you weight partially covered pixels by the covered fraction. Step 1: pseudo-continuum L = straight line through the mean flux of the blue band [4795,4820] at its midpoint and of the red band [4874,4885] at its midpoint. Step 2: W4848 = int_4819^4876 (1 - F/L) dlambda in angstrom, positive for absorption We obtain 1.4 angstrom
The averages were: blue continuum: 51.8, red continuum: 49.6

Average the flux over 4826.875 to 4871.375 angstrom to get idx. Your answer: 49.6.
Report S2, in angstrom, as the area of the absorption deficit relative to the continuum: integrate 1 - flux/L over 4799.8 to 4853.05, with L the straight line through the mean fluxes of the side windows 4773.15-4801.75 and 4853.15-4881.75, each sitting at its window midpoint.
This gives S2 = -3.6 angstrom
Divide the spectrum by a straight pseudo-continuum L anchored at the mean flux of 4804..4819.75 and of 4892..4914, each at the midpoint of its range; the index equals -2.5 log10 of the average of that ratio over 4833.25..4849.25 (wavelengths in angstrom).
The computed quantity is 0.06 mag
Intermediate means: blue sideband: 52.4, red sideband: 51.9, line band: 49.3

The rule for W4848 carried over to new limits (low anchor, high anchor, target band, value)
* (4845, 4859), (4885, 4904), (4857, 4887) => 0.9 angstrom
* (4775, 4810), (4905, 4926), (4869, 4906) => -0.6 angstrom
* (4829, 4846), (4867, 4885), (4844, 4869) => -0.9 angstrom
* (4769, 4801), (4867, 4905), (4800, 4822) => -2.7 angstrom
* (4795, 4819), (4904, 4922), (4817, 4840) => 0.6 angstrom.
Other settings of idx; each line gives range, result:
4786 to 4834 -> 49.8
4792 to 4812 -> 50.4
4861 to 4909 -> 49.3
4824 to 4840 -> 48.9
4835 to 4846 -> 48.4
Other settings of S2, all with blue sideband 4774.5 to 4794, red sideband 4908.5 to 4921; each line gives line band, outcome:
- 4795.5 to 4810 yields -1.9 angstrom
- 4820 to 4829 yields -0.9 angstrom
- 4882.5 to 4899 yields -0.3 angstrom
